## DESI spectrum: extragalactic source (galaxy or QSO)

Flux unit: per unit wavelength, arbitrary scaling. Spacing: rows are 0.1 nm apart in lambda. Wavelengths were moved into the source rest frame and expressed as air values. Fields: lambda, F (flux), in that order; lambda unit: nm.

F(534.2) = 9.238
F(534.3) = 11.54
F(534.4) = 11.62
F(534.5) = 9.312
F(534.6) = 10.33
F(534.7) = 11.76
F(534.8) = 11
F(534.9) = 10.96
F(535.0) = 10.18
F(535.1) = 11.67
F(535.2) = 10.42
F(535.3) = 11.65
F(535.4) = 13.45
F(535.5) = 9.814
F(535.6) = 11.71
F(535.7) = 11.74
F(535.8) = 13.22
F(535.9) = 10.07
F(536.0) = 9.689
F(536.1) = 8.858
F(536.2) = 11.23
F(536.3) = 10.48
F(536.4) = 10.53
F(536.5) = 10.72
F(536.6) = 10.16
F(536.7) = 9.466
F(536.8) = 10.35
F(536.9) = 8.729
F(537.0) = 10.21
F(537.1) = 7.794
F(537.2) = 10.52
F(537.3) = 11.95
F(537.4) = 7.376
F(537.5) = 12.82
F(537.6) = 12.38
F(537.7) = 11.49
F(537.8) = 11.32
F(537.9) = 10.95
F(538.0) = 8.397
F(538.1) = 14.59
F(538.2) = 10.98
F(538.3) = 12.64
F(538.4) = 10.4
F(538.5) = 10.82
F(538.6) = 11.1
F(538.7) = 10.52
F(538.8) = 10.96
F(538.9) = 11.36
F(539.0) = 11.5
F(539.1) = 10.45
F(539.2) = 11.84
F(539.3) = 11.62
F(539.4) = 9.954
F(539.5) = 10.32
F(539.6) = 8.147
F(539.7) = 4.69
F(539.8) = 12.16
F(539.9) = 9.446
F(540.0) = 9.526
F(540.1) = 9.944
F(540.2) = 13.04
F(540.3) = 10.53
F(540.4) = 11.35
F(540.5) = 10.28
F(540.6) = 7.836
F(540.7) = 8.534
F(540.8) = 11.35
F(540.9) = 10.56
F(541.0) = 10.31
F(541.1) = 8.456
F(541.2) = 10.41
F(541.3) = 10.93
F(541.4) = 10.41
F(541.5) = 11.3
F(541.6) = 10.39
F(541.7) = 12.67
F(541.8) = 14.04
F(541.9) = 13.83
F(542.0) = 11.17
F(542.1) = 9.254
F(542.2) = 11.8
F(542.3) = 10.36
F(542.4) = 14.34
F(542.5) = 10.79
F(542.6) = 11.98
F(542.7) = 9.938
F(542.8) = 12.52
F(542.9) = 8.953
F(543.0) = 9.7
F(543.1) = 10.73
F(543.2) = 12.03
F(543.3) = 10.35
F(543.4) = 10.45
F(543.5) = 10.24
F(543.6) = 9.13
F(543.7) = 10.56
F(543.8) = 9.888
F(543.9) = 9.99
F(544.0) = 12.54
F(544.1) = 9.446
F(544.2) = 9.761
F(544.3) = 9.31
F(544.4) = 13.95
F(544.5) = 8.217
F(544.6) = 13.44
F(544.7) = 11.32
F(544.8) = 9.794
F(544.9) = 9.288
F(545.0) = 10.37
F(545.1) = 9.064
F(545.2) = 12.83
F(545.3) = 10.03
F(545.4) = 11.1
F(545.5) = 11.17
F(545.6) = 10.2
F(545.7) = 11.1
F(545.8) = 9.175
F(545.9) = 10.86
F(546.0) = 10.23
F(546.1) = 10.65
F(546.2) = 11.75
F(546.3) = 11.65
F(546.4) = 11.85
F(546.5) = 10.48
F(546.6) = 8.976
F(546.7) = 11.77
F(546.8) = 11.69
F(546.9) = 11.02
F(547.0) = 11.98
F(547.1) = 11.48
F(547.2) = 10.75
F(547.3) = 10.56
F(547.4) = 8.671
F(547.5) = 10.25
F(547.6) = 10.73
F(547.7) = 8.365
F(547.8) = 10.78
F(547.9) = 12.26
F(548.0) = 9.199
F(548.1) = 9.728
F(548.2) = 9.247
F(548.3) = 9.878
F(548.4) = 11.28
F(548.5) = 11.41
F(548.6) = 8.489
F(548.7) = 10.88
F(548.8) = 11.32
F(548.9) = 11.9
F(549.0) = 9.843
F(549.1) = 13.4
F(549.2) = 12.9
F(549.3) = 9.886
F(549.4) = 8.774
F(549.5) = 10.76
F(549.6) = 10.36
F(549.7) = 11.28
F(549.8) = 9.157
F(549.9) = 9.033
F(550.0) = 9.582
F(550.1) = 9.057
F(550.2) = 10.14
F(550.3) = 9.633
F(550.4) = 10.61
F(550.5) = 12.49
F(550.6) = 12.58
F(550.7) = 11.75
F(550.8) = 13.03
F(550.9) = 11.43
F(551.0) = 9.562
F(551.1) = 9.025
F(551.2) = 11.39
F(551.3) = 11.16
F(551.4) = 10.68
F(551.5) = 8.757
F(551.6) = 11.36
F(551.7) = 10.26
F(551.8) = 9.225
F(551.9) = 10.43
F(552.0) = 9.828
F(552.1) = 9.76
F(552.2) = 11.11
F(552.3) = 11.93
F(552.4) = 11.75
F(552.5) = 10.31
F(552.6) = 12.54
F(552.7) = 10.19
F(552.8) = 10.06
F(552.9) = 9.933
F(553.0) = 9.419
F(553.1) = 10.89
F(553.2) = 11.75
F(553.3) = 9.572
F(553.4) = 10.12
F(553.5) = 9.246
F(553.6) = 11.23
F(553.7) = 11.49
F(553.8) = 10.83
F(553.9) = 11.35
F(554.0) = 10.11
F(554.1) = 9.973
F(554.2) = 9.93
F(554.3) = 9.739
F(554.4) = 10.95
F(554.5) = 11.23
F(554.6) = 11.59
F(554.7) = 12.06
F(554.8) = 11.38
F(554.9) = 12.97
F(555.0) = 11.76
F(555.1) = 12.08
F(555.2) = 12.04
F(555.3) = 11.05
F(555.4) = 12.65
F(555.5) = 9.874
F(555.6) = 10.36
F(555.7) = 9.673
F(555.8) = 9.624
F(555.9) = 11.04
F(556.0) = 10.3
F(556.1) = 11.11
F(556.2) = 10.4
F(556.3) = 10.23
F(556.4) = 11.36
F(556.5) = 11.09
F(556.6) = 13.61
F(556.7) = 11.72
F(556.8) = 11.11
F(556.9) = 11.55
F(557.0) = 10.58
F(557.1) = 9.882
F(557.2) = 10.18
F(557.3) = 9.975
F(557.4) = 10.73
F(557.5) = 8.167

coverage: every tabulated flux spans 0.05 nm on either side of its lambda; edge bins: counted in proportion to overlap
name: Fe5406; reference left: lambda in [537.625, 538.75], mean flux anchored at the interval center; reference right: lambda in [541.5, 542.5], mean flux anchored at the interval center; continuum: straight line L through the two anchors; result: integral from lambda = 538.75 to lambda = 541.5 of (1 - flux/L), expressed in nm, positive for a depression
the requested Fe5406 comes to 0.31 nm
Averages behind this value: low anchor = 11.2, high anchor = 11.9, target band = 10.2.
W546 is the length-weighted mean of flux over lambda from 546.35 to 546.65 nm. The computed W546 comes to 10.4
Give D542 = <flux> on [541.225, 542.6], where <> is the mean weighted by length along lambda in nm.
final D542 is 11.6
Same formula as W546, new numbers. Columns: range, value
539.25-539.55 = 10.6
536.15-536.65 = 10.6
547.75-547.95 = 11.5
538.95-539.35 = 11.4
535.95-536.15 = 9.27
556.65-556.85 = 11.4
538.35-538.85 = 10.8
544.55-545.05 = 10.8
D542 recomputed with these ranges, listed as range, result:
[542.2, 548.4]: 10.7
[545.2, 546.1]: 10.6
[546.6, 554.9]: 10.6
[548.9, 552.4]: 10.6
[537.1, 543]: 10.8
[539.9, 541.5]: 10.2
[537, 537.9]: 10.7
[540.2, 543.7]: 10.8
